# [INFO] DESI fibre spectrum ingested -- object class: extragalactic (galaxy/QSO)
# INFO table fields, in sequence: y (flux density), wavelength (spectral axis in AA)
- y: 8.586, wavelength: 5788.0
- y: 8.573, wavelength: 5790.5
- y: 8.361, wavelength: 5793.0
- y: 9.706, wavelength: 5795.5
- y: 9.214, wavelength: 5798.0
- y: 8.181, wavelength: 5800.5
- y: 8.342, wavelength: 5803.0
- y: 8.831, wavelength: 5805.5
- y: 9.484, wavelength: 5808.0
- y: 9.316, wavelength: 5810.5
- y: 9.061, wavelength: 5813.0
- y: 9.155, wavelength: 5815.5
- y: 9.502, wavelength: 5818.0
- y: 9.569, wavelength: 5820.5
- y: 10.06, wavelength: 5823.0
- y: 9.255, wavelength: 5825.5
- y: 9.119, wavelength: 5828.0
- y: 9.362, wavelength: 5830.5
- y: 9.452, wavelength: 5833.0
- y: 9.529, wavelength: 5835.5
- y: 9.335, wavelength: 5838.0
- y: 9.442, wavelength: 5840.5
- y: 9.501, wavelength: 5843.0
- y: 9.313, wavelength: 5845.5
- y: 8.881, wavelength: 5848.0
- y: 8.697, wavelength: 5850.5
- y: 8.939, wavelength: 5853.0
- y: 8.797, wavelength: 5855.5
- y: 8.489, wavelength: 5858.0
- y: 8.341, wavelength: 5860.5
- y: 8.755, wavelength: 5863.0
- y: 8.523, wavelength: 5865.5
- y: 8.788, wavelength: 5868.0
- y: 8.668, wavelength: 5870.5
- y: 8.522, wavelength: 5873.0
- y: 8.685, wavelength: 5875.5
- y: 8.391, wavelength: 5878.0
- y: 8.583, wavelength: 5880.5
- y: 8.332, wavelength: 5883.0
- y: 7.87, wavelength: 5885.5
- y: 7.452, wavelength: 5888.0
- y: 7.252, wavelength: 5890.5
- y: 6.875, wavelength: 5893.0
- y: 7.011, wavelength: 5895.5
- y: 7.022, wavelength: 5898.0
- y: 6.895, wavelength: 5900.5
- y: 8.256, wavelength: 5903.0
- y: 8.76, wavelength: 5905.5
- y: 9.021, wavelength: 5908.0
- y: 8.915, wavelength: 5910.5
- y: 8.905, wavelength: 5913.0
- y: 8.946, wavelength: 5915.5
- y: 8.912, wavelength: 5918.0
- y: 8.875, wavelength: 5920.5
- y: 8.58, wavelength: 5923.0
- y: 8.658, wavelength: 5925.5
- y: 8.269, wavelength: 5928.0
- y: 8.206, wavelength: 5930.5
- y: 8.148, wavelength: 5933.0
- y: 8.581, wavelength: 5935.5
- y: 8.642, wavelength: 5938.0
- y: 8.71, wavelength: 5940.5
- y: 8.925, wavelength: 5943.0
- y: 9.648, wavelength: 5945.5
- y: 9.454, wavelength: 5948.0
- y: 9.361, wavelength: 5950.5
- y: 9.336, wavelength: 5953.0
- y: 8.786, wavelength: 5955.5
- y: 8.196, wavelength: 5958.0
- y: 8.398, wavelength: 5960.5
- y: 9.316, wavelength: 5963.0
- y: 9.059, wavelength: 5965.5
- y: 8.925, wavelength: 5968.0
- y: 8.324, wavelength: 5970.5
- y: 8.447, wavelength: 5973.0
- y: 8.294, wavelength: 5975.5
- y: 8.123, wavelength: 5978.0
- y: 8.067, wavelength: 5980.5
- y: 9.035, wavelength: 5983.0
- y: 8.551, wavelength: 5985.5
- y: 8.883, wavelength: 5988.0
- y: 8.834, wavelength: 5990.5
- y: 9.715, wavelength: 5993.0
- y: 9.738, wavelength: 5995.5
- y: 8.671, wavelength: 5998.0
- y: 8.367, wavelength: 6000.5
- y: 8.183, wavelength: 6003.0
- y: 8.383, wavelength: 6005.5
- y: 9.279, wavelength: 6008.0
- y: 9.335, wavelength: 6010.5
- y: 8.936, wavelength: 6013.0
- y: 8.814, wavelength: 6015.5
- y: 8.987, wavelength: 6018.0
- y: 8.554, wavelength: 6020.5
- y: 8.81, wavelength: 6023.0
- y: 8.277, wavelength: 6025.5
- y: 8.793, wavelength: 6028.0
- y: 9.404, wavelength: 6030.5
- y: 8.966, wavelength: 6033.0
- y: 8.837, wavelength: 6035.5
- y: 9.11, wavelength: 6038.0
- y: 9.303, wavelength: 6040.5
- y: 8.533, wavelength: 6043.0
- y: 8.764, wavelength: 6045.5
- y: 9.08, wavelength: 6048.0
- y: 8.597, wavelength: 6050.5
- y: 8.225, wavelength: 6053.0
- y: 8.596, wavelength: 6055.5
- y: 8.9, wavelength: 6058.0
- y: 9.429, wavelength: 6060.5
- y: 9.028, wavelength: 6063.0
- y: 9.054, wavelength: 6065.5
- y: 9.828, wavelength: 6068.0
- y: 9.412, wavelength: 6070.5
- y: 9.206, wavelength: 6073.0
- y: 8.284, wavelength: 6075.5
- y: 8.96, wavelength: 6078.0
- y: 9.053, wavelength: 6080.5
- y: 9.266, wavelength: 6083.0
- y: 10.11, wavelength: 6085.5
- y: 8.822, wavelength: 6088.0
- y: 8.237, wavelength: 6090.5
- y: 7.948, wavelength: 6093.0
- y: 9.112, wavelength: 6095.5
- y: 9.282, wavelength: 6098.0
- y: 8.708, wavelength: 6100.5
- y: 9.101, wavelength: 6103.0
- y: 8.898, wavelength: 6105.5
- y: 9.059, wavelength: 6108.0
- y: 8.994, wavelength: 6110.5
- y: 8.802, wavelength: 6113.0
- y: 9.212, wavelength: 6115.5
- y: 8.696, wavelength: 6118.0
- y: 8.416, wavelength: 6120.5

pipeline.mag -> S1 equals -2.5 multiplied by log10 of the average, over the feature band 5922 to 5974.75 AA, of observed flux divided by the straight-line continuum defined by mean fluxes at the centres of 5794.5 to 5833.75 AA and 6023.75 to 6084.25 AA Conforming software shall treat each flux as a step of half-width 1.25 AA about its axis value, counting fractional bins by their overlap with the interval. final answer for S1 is 0.04 mag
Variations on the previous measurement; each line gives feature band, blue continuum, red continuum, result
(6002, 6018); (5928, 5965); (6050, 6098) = 0.01 mag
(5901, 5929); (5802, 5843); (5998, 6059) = 0.05 mag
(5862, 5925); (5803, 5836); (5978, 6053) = 0.11 mag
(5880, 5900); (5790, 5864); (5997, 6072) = 0.20 mag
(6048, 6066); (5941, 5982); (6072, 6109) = 0.01 mag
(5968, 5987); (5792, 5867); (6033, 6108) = 0.07 mag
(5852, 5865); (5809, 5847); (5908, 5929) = 0.07 mag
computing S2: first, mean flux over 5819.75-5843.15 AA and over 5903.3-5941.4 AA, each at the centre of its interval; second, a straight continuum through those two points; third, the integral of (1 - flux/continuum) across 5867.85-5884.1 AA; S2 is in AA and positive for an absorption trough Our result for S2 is 0.9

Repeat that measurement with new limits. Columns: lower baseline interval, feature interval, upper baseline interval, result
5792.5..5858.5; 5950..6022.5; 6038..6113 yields 2.0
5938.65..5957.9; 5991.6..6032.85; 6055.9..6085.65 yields 1.1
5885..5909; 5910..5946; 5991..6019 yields -3.2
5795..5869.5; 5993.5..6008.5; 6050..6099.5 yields 0.4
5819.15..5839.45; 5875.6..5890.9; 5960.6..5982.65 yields 1.8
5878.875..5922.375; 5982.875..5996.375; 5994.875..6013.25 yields -0.6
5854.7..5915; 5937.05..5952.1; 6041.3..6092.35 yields -1.2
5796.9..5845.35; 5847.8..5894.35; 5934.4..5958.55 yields 4.1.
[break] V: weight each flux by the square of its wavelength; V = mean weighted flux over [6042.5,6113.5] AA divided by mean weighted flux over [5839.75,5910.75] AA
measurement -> 1.15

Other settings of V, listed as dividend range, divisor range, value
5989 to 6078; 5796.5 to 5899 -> 1.09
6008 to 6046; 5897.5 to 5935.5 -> 1.09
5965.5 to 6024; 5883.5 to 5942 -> 1.10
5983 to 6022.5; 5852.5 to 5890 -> 1.10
